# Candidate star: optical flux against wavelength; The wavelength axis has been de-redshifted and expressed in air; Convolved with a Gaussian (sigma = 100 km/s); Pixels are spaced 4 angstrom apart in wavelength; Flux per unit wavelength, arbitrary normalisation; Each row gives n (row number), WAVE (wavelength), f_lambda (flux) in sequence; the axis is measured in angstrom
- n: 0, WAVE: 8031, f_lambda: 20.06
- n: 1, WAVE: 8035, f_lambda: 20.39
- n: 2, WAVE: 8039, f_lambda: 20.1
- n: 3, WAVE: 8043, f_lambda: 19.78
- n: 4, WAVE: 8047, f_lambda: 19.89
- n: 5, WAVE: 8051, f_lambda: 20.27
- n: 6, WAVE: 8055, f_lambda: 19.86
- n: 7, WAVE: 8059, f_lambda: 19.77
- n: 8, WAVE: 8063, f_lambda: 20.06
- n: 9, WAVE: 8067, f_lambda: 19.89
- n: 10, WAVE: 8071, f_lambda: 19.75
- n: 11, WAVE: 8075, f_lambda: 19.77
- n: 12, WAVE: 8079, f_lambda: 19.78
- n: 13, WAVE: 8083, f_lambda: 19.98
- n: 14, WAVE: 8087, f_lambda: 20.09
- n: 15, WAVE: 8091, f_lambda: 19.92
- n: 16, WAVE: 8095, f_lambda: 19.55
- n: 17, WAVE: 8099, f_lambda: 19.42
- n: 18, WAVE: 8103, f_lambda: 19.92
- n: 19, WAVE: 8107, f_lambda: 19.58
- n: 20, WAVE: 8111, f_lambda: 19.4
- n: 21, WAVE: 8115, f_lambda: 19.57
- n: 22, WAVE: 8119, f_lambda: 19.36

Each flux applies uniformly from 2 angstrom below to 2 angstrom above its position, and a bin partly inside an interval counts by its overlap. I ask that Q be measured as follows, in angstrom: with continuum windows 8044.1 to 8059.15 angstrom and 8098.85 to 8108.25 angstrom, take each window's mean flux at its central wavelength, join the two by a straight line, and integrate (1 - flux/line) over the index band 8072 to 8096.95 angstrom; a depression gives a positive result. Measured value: -0.1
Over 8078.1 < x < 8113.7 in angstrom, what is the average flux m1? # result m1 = 19.7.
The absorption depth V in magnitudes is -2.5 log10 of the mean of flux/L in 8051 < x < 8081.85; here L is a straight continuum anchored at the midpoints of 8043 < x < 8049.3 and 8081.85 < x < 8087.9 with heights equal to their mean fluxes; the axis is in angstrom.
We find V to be 0.00 mag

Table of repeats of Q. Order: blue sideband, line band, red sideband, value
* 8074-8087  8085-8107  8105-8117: -0.07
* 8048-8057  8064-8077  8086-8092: 0.13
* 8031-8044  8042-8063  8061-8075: 0.07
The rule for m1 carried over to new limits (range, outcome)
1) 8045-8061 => 19.9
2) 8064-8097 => 19.8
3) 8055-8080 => 19.8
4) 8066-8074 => 19.8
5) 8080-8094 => 19.9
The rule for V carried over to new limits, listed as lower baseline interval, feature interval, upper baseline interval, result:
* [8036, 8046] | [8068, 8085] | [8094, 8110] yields -0.003 mag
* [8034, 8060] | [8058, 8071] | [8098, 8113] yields -0.001 mag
